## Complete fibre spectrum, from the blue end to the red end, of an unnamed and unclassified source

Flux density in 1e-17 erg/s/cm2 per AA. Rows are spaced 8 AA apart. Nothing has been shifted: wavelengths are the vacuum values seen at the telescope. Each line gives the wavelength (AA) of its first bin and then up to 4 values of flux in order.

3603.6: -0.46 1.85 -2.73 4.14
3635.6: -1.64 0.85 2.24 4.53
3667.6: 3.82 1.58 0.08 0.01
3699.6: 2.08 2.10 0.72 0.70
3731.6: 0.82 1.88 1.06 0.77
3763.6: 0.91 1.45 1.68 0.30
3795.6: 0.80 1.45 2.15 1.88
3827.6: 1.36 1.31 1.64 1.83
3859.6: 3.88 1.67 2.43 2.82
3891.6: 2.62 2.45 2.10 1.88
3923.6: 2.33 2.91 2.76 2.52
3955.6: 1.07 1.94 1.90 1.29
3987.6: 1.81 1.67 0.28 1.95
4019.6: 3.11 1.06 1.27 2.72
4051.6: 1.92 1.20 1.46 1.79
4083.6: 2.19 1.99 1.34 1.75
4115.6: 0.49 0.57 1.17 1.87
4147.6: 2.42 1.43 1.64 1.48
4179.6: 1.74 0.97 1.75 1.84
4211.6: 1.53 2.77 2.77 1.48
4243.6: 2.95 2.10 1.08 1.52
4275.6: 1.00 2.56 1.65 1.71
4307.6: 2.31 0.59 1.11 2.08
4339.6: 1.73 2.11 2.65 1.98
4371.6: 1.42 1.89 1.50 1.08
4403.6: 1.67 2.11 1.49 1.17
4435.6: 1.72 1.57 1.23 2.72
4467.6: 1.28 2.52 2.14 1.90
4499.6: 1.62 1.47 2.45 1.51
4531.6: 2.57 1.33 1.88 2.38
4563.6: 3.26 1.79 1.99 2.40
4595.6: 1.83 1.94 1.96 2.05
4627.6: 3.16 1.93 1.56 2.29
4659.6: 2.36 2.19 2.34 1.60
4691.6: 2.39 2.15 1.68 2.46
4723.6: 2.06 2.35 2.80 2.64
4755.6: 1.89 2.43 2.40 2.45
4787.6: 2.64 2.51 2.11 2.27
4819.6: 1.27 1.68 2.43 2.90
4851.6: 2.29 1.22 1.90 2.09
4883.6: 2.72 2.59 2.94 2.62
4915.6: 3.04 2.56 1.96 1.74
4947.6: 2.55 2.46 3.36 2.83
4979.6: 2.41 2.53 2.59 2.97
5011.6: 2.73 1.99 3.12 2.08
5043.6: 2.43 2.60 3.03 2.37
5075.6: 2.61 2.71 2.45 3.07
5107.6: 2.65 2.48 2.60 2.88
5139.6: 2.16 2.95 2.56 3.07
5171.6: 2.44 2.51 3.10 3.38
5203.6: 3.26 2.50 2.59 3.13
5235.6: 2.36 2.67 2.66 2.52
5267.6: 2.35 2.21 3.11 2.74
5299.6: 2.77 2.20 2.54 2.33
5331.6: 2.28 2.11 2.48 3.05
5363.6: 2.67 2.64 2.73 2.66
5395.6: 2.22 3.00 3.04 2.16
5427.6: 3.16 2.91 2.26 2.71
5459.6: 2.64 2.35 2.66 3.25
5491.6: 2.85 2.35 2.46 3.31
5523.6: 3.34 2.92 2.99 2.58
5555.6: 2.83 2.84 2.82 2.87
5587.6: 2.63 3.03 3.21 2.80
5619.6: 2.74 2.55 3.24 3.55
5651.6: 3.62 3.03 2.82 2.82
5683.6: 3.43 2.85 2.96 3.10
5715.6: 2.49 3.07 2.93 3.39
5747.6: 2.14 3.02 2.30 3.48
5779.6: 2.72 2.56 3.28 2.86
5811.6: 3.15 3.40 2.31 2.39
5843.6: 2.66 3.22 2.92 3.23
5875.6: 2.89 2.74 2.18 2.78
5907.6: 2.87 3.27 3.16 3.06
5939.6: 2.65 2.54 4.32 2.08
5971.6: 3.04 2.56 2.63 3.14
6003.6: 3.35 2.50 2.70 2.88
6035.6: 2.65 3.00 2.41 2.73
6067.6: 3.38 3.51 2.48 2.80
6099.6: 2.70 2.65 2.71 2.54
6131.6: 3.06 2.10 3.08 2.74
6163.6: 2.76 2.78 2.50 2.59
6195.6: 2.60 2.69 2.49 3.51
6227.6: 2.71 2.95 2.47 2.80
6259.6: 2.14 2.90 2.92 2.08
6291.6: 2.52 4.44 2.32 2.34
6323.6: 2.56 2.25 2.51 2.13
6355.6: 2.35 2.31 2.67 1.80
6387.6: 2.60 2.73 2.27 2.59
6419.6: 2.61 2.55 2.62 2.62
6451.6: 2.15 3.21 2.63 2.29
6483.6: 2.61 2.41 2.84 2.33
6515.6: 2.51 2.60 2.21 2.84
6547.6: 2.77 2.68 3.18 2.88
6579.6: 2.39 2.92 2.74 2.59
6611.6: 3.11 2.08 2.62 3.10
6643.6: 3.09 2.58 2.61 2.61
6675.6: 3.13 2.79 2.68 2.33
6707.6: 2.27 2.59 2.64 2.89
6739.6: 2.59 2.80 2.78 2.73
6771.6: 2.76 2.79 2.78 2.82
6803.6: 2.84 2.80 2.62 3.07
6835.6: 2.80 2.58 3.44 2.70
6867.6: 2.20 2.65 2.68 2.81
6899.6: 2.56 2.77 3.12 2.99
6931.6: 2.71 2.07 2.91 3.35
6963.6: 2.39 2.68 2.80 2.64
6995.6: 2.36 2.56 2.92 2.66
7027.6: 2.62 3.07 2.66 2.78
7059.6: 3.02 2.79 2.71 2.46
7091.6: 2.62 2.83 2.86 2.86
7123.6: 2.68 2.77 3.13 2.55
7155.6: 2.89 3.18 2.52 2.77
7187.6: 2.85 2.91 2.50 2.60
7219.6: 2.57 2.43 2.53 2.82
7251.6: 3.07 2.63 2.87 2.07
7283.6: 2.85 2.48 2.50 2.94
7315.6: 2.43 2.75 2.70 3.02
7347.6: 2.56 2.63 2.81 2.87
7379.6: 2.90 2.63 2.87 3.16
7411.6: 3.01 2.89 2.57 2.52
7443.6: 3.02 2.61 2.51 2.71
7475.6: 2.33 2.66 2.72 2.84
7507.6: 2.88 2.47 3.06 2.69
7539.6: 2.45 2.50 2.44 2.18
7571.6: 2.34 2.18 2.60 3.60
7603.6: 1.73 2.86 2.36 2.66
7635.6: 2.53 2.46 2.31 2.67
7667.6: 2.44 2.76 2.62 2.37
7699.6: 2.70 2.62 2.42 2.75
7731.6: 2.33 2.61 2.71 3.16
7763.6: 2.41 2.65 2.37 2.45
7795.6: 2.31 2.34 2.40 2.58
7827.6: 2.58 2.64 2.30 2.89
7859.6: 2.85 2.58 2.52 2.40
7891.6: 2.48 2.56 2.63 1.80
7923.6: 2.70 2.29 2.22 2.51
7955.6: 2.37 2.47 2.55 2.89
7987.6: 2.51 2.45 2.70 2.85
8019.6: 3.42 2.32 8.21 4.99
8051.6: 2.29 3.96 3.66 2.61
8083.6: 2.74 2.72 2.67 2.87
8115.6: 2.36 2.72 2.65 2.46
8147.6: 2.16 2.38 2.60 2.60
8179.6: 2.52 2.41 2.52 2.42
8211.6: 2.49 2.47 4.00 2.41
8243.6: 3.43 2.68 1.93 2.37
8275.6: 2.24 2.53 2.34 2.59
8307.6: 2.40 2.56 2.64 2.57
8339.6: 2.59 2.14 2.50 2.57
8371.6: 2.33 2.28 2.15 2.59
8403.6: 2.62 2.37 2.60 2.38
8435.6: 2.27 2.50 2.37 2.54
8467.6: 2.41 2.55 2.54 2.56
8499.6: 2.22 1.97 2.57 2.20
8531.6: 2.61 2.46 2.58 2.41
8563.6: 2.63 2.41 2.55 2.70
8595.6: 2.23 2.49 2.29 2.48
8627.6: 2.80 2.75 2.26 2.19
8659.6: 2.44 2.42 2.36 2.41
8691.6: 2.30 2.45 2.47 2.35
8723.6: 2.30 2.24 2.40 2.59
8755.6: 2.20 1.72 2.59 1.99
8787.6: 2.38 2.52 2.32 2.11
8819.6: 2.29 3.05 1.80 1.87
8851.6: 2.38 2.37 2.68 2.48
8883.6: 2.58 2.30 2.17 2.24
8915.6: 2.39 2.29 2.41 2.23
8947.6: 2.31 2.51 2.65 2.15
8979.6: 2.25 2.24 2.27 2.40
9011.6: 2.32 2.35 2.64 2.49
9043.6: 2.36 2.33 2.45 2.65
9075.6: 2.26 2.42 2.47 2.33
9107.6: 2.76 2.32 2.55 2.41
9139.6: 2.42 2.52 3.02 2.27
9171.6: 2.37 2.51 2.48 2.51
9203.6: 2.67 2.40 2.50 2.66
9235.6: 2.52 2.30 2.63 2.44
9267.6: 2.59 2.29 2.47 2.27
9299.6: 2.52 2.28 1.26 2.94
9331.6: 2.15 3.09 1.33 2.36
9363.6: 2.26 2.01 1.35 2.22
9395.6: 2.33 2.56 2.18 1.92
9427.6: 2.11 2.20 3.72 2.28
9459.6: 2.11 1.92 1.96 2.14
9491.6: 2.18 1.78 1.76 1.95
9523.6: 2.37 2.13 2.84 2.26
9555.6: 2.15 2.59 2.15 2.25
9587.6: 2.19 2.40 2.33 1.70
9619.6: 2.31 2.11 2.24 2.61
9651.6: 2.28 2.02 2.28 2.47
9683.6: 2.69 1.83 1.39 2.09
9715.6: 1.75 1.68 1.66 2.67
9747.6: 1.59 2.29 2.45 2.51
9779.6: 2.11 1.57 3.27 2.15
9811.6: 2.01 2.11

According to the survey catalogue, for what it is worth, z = 0.225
